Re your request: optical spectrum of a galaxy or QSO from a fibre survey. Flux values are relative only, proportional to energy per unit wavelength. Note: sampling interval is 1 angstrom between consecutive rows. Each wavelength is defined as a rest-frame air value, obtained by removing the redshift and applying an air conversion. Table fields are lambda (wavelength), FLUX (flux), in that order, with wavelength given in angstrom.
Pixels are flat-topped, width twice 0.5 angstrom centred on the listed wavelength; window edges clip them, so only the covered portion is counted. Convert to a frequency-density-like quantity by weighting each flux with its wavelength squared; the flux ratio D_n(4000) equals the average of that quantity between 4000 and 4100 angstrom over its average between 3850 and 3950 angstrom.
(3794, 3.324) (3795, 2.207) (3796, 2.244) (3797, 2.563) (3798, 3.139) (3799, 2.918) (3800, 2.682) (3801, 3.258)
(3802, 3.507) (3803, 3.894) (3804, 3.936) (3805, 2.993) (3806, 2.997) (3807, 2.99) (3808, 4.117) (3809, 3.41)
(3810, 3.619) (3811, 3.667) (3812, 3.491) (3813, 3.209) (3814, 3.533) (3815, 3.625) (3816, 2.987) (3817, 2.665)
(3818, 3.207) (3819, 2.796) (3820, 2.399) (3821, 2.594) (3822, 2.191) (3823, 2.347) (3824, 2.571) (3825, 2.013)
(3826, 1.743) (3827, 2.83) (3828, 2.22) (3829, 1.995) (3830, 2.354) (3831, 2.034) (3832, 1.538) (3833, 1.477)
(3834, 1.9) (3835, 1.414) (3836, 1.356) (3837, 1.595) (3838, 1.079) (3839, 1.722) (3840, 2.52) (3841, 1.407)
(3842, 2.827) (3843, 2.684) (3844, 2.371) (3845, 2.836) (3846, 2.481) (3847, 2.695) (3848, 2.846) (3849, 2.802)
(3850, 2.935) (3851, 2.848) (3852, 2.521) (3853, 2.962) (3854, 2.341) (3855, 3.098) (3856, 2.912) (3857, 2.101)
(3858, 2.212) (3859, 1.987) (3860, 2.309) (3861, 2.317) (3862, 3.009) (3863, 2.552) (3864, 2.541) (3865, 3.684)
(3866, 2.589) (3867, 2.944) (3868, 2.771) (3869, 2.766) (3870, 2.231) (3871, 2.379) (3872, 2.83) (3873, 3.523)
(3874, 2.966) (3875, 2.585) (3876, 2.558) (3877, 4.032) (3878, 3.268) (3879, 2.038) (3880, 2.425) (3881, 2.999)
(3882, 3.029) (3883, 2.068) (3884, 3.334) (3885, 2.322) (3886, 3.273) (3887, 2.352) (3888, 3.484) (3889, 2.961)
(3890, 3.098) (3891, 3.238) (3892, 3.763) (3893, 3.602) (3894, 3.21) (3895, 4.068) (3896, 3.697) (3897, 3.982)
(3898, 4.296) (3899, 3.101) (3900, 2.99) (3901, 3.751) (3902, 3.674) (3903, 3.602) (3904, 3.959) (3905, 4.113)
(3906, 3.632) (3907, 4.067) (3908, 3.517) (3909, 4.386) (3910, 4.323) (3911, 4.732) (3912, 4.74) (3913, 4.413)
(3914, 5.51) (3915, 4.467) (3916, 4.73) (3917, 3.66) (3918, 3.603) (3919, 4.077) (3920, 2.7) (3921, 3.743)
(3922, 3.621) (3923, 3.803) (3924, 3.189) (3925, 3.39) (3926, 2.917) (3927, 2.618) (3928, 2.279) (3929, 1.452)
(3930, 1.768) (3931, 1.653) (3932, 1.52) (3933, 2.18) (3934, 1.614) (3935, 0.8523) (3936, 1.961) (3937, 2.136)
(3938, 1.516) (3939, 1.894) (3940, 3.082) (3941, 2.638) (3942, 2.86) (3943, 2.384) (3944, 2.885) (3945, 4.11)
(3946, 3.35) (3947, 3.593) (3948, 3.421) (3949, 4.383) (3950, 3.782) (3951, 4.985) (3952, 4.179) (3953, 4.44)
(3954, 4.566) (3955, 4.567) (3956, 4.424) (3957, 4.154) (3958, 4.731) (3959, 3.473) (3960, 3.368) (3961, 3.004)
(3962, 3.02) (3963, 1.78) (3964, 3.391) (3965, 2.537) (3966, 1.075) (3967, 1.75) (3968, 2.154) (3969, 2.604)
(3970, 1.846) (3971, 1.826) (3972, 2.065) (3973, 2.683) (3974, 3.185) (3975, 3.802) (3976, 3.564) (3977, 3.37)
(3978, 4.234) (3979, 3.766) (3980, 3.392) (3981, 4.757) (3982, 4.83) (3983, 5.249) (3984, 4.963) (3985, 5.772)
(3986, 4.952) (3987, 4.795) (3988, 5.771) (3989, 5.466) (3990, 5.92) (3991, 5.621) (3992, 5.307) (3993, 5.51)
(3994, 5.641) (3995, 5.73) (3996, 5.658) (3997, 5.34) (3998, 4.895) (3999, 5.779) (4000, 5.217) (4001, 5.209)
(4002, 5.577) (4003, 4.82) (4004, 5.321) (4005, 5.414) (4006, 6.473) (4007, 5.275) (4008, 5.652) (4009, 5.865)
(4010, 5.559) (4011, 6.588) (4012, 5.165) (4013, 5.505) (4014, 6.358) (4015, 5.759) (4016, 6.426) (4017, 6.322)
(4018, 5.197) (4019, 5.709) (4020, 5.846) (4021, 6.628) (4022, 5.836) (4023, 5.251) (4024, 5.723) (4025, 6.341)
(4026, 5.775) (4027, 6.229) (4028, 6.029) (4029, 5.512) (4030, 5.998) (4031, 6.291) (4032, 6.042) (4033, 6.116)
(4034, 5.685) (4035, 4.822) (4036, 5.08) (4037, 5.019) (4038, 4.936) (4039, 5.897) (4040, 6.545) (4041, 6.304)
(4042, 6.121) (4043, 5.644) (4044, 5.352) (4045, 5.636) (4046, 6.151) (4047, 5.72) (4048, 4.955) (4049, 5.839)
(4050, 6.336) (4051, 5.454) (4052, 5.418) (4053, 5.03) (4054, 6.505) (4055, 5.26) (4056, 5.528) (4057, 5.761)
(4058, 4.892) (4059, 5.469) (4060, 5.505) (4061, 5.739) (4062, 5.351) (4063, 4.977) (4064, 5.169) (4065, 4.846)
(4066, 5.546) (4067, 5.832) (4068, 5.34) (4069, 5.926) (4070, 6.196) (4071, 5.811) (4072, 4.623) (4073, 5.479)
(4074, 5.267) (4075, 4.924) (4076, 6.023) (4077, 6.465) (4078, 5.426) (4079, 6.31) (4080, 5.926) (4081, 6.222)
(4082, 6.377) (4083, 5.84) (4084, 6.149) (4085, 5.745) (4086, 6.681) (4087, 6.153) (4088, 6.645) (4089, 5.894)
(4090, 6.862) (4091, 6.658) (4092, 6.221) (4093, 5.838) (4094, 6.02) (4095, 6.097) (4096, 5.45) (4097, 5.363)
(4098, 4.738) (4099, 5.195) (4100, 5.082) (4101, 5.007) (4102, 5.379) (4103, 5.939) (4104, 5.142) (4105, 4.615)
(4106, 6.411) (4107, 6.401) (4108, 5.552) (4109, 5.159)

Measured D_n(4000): 2.0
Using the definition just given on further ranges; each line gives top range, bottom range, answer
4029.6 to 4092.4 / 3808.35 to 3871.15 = 2.54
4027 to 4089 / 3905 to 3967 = 1.85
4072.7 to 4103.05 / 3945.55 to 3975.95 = 1.90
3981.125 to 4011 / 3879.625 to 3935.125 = 1.71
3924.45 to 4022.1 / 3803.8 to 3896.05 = 1.60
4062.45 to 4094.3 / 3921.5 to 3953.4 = 2.22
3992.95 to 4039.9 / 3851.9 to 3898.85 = 2.09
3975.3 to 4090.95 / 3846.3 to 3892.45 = 2.17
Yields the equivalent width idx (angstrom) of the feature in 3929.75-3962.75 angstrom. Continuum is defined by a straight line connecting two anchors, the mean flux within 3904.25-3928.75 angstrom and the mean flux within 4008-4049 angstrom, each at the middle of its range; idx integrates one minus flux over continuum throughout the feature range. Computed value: 9.6 angstrom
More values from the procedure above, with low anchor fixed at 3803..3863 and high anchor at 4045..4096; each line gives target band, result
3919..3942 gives 8.52 angstrom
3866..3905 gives 1.82 angstrom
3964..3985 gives 5.85 angstrom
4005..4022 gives -2.99 angstrom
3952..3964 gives 1.33 angstrom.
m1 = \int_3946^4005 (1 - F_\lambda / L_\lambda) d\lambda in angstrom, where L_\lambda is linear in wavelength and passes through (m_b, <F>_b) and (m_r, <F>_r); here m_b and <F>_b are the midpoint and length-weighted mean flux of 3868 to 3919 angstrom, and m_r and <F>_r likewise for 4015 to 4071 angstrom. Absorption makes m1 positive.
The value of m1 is 6.9 angstrom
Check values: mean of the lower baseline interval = 3.47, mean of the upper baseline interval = 5.69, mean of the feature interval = 4.16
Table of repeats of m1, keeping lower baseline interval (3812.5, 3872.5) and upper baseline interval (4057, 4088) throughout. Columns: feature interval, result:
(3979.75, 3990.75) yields -1.62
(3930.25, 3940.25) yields 5.20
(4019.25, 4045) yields -3.40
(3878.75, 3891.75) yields 0.91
